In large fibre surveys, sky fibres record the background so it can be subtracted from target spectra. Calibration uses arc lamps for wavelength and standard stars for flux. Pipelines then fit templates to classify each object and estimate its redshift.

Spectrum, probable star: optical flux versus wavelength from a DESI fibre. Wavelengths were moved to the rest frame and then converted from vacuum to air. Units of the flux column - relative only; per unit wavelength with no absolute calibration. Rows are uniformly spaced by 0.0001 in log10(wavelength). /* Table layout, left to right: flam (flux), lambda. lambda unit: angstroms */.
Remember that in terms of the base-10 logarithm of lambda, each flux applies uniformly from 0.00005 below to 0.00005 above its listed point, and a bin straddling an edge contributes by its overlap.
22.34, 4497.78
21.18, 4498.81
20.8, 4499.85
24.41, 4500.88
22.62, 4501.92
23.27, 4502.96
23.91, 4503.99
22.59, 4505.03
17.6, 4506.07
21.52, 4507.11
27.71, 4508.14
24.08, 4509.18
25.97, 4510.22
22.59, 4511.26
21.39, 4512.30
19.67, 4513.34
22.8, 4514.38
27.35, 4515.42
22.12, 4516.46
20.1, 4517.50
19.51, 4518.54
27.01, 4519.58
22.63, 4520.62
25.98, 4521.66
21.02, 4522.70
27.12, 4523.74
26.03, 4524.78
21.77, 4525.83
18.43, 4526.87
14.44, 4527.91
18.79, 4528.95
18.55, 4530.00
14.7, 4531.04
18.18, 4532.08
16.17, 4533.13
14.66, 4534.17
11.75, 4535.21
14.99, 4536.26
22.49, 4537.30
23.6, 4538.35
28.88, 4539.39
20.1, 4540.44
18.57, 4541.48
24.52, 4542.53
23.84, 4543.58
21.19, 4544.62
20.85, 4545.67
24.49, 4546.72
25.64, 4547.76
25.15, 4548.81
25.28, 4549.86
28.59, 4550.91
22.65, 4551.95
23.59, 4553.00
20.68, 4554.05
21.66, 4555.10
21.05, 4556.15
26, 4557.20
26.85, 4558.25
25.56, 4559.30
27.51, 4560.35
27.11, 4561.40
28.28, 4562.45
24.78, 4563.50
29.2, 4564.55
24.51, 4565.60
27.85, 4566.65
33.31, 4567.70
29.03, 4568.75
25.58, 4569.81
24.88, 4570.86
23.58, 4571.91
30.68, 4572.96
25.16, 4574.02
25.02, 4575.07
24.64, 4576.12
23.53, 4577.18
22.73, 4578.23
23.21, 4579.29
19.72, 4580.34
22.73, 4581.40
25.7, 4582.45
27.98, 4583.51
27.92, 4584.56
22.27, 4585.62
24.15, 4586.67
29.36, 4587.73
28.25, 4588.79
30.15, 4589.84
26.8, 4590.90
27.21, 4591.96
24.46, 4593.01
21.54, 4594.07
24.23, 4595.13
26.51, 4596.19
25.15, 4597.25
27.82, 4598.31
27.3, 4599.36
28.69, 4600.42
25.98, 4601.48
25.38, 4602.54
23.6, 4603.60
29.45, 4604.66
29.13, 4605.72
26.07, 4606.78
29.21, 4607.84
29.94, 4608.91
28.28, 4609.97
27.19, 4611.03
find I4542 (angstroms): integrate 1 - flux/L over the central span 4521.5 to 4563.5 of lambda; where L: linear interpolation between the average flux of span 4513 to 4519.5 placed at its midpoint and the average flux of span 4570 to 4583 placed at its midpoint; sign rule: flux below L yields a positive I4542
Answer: 1.9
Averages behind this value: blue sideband 22.3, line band 22.2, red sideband 24.3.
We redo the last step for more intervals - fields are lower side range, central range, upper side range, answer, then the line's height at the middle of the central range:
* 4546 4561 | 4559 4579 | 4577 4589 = -1.44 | 24.7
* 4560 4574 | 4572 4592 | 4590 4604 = 0.77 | 26.6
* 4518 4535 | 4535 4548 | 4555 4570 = 0.66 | 22.9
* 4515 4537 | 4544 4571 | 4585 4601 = -2.86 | 23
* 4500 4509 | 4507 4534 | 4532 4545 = -0.10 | 21.5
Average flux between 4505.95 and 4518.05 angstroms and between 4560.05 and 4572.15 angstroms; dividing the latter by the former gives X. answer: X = 1.19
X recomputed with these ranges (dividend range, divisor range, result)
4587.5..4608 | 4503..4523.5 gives 1.16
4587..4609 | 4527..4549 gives 1.35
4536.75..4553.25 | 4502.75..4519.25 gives 1.05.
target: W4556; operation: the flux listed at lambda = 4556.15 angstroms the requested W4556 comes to 21.05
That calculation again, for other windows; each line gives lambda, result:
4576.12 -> 24.64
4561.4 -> 27.11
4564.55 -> 29.2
